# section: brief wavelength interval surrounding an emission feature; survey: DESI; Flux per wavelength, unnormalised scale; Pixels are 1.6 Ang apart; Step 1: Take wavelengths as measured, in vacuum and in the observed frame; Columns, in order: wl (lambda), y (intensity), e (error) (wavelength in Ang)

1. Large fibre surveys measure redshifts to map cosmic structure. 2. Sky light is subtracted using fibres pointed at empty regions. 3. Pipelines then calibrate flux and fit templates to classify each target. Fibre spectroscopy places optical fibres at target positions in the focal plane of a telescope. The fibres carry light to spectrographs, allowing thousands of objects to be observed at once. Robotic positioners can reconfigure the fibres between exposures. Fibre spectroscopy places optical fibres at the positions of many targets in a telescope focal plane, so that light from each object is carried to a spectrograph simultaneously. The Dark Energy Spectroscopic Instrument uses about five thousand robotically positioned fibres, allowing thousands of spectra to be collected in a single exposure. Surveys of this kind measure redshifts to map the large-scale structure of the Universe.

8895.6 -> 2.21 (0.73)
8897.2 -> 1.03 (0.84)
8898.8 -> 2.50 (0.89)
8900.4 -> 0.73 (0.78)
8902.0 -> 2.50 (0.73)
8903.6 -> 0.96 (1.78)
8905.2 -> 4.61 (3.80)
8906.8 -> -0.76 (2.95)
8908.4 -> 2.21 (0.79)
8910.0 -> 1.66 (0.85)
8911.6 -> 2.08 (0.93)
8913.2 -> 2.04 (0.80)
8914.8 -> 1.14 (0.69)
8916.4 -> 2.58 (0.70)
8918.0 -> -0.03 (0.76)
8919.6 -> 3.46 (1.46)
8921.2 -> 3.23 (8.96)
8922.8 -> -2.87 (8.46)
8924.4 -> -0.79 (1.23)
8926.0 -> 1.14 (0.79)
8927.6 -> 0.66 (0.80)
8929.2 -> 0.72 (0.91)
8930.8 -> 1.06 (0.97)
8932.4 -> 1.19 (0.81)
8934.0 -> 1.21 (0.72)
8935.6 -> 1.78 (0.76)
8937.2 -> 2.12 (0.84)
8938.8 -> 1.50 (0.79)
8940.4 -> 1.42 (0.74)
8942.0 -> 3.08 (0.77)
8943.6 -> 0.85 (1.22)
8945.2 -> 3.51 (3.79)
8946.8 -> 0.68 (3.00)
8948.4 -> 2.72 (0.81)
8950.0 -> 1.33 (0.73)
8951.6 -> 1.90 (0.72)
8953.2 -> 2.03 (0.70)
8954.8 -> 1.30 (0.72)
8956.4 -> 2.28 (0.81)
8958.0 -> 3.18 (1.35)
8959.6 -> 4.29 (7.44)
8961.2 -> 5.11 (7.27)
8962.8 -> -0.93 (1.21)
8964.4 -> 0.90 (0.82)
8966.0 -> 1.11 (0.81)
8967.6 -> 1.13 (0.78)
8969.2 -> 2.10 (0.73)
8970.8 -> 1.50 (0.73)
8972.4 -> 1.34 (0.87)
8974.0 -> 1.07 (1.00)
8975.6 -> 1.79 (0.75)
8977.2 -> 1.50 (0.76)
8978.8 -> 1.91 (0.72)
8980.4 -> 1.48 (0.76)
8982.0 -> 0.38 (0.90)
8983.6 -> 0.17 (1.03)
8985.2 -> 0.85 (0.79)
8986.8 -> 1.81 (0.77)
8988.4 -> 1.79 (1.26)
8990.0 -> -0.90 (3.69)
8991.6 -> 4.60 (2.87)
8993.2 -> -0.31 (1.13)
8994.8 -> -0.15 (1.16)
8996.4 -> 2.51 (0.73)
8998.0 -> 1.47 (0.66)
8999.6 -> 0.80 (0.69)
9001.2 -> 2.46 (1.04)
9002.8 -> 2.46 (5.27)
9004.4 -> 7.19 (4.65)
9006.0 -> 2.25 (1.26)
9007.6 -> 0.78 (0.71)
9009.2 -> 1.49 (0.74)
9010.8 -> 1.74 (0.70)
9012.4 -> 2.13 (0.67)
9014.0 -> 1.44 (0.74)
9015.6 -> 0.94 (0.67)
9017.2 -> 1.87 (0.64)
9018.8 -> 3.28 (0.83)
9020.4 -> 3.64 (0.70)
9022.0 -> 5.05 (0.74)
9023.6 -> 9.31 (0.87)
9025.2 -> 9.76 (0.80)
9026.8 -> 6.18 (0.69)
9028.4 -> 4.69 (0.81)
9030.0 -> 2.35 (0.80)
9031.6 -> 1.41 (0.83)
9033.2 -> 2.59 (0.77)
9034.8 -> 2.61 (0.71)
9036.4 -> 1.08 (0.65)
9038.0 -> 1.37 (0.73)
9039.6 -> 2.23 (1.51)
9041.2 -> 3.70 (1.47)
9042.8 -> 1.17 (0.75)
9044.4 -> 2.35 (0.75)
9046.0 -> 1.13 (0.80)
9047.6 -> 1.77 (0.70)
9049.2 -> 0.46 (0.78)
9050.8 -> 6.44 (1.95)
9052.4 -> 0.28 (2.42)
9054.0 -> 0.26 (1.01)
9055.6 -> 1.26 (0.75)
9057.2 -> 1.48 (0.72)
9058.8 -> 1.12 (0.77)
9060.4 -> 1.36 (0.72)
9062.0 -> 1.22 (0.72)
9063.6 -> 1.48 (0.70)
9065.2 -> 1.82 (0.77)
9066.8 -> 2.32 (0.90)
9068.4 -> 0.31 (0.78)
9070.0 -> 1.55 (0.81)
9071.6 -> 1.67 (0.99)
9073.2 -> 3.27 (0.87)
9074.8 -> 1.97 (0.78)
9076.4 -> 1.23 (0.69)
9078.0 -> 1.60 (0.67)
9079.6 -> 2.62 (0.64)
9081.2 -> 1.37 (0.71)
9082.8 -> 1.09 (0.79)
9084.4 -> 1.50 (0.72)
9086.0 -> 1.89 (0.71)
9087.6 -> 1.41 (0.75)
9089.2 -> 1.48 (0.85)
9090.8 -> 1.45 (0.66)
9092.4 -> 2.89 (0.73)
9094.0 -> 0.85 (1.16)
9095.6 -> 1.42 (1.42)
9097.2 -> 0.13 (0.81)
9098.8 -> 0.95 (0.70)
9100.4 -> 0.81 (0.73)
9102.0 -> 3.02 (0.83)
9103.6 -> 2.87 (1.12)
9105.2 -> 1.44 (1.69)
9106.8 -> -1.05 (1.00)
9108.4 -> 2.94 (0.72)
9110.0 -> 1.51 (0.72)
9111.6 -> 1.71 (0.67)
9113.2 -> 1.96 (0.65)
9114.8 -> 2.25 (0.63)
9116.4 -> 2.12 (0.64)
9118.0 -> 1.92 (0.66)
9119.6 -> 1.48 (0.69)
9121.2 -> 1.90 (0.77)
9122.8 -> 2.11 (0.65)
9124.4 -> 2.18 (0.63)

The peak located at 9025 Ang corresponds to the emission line H-gamma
